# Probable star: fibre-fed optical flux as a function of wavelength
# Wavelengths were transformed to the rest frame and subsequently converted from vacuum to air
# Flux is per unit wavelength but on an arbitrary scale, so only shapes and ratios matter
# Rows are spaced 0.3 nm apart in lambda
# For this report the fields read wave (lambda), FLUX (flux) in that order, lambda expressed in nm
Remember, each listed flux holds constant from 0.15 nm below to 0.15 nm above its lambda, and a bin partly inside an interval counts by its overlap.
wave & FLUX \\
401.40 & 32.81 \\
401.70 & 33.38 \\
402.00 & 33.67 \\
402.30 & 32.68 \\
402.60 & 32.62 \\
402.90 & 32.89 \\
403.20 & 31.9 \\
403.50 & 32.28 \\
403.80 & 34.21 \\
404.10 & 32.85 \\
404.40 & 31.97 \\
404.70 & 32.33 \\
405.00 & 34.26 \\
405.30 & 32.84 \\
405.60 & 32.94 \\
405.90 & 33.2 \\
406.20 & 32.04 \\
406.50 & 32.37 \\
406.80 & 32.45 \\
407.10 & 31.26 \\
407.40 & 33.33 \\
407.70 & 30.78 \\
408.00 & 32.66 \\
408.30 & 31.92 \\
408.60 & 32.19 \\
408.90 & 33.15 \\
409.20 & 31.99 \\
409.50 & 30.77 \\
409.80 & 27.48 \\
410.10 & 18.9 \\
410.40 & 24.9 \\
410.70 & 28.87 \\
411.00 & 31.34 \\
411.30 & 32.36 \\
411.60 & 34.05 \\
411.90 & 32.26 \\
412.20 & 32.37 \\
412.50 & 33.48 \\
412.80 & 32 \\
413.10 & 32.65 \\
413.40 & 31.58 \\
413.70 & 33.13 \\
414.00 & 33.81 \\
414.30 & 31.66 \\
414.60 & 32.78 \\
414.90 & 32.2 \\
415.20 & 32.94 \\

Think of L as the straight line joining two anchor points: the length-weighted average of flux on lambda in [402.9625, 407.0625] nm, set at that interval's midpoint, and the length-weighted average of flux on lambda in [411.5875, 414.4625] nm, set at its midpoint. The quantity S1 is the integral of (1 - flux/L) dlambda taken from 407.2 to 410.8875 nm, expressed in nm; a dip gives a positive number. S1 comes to 0.33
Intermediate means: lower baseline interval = 32.7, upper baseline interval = 32.6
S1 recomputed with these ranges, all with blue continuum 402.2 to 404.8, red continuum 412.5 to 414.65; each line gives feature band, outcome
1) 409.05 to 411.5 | 0.312 nm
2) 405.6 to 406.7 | 0.001 nm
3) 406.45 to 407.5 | 0.010 nm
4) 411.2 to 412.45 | -0.010 nm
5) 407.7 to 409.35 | 0.019 nm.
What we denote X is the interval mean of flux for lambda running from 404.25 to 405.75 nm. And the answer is 32.9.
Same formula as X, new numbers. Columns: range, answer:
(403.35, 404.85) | 32.7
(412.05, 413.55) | 32.4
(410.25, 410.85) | 26.9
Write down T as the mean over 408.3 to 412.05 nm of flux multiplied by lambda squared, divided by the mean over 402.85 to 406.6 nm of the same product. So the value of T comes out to 0.9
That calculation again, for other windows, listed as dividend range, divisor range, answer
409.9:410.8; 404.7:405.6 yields 0.75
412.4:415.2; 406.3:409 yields 1.04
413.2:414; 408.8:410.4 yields 1.19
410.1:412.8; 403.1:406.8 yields 0.96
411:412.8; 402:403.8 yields 1.04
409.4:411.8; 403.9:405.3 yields 0.90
